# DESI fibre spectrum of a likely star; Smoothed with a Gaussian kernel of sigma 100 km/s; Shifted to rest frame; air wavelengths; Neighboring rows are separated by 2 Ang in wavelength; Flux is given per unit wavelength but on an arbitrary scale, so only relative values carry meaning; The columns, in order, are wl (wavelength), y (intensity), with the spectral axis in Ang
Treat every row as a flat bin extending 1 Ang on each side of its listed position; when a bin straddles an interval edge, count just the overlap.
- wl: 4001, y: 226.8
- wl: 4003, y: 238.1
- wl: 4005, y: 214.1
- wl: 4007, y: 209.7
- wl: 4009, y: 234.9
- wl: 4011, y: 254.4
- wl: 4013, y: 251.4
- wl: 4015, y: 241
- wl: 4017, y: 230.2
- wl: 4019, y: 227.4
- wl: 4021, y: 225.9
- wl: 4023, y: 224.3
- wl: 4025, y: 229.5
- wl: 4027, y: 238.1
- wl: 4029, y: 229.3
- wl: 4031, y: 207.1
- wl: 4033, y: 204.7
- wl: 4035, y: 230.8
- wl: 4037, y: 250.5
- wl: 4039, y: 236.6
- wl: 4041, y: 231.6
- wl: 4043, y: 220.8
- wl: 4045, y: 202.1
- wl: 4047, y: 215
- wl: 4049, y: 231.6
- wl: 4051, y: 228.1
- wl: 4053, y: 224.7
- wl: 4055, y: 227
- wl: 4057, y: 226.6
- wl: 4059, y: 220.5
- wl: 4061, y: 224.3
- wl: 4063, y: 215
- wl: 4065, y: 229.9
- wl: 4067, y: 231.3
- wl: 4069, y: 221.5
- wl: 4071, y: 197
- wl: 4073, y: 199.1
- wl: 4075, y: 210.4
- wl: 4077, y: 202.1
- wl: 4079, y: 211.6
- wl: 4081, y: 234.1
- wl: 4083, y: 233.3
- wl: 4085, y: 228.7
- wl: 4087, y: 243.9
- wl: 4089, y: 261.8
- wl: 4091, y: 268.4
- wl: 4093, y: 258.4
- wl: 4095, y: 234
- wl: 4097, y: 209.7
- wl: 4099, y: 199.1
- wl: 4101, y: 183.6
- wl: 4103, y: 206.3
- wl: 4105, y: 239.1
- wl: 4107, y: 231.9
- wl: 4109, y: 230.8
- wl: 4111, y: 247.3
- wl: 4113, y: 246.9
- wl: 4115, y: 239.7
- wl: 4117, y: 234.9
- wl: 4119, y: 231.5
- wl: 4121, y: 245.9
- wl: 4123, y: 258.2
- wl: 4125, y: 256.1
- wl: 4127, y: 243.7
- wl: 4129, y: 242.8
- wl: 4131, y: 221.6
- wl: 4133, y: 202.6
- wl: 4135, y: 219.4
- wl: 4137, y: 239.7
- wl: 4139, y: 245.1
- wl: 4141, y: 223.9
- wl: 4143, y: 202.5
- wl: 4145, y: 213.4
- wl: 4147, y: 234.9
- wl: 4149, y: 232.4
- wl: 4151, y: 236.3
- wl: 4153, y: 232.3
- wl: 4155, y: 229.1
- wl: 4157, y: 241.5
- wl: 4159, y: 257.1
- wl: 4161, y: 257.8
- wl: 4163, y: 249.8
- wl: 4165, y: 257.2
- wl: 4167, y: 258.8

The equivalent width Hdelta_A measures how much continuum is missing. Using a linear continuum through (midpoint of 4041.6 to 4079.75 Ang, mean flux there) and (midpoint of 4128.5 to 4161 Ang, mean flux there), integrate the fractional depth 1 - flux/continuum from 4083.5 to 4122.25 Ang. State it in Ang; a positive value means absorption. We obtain -1.7 Ang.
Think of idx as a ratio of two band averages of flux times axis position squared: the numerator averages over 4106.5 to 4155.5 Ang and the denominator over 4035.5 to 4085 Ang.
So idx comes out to 1.1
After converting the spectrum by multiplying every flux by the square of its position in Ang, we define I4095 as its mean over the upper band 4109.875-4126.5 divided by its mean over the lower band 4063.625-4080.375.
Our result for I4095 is 1.17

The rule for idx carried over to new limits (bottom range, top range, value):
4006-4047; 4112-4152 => 1.08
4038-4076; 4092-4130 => 1.09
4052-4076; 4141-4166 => 1.13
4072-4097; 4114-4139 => 1.04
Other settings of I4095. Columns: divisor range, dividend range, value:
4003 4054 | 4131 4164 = 1.08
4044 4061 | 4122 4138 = 1.10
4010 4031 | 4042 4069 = 0.97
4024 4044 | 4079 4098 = 1.08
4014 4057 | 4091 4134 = 1.07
